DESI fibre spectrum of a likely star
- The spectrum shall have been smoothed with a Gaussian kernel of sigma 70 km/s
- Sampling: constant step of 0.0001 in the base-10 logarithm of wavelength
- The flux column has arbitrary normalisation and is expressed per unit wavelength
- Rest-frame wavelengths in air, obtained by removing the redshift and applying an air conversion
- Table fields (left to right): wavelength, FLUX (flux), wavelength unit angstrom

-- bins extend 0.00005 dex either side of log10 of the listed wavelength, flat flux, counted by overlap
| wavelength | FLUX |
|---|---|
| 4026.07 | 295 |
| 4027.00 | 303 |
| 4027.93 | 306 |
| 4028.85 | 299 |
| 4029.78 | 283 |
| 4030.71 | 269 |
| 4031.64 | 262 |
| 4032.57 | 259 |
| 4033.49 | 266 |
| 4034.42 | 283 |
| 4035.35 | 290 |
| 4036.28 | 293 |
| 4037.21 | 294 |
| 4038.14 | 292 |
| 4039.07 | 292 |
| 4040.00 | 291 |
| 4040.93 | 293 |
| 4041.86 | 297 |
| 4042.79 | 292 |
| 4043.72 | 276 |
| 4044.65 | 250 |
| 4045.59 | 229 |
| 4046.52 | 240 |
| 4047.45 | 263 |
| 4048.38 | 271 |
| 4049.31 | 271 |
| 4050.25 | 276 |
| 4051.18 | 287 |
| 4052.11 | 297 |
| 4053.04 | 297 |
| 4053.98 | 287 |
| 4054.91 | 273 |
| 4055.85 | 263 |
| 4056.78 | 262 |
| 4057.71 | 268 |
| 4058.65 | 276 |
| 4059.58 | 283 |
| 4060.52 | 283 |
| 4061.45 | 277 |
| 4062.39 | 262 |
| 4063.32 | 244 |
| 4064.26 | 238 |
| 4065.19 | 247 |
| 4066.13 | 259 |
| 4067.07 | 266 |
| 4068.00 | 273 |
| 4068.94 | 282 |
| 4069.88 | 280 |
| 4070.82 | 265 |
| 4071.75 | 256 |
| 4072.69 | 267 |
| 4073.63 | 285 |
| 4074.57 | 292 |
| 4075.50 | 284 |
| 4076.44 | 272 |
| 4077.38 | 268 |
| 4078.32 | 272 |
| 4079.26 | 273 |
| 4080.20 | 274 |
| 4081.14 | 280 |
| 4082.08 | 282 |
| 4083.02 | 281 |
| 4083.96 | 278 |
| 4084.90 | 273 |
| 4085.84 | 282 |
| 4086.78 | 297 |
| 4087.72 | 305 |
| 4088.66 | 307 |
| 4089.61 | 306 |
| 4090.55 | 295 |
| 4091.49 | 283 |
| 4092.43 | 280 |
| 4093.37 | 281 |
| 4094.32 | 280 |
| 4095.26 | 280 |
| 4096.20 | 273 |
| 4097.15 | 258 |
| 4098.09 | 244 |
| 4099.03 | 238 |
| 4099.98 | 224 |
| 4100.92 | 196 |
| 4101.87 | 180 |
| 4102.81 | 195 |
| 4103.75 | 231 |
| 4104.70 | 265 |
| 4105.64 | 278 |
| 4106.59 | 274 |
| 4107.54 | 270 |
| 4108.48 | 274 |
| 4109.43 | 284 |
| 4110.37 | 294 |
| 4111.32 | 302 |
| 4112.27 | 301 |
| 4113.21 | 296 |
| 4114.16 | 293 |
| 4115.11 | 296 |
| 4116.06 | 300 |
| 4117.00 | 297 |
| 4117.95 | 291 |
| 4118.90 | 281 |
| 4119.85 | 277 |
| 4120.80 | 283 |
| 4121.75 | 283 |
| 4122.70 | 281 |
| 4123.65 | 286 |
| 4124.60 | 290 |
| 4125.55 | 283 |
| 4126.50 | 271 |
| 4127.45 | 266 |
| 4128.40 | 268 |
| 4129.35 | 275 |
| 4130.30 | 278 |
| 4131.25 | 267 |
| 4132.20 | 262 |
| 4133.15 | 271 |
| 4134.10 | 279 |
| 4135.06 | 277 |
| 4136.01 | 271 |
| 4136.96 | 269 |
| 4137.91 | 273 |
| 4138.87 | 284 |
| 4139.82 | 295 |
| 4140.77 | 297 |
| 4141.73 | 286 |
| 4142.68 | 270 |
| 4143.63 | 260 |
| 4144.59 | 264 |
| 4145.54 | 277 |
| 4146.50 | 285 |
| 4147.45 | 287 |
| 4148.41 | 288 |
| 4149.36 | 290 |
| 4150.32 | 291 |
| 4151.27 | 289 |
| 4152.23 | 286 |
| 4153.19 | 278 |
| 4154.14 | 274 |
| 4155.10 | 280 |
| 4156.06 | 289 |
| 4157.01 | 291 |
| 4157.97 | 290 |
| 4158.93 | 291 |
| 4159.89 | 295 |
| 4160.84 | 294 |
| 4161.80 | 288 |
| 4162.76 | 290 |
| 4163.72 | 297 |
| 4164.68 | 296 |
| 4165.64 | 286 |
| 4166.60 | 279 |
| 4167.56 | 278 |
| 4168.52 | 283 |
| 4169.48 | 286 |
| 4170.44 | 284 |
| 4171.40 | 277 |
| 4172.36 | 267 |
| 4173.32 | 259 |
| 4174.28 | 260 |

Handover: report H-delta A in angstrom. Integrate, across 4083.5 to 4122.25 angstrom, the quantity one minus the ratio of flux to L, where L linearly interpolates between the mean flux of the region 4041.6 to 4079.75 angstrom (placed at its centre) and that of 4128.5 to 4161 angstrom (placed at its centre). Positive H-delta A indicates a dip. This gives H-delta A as 0.3 angstrom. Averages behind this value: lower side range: 271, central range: 274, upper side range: 281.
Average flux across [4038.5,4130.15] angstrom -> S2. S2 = 274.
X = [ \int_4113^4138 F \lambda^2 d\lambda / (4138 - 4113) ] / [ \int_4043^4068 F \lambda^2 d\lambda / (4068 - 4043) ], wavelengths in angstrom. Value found 1.08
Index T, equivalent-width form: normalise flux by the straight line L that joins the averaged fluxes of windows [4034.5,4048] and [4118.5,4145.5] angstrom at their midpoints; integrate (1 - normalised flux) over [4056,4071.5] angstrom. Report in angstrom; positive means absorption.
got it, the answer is 0.6 angstrom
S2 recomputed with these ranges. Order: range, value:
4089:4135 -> 272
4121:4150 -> 278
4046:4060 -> 274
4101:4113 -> 261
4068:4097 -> 281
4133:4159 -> 281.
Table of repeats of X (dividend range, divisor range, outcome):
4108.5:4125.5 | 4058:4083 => 1.09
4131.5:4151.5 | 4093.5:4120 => 1.06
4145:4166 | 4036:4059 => 1.09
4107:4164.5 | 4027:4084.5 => 1.07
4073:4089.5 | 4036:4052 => 1.04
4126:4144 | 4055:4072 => 1.07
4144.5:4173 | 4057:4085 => 1.10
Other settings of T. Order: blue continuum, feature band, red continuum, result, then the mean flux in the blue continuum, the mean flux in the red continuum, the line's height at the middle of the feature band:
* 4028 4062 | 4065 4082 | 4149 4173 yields 0.4 angstrom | 278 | 286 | 280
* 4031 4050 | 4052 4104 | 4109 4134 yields 1.9 angstrom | 275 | 284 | 279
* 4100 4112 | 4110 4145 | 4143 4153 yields -1.9 angstrom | 253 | 281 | 268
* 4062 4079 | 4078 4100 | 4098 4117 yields -1.1 angstrom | 267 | 263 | 265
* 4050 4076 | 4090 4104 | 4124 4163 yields 1.3 angstrom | 273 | 281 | 276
